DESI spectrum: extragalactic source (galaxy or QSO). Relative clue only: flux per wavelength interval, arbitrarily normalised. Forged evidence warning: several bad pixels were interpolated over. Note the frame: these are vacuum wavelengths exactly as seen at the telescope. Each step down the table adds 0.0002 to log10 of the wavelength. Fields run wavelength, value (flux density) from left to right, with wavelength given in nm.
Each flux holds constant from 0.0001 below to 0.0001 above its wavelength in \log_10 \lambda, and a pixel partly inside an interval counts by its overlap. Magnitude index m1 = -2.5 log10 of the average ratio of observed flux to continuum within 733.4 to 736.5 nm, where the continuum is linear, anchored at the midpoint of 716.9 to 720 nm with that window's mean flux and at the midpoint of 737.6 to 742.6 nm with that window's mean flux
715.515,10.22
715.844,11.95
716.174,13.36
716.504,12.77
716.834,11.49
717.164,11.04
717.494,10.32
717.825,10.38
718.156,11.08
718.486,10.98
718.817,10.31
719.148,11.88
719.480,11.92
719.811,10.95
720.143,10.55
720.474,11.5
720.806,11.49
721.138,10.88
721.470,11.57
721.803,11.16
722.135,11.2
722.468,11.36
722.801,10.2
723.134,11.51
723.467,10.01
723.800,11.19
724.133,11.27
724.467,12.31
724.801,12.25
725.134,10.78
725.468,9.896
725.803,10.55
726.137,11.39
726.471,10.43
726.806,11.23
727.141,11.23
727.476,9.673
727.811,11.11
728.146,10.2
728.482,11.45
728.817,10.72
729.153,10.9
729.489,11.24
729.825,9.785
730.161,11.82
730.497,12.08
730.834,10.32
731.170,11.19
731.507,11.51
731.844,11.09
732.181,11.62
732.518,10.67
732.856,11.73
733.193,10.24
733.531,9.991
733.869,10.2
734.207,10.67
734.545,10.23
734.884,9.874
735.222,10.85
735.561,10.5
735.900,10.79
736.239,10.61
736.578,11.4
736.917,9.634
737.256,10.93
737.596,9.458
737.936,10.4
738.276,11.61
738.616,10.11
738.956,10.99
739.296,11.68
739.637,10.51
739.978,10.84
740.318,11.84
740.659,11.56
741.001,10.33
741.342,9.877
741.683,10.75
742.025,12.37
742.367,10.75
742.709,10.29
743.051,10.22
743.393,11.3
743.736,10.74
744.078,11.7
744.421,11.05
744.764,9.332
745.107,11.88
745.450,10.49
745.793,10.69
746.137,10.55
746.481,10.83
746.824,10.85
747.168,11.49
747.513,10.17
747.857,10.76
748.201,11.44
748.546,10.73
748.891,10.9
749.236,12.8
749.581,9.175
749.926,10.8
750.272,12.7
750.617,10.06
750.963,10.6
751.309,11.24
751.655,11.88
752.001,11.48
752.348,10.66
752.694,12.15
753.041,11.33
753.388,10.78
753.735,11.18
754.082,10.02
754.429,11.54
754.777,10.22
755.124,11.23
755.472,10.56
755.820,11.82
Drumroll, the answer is 0.05 mag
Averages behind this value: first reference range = 11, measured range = 10.4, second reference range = 10.9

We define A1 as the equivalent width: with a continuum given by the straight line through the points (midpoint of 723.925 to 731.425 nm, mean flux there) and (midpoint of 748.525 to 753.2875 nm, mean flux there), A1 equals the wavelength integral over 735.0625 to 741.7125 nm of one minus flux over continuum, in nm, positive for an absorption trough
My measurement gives 0.211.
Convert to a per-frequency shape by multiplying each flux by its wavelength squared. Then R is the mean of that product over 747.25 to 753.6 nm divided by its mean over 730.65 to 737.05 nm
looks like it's 1.08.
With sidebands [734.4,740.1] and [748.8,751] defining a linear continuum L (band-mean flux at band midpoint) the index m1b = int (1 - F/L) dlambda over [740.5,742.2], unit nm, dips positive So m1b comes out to -0.04 nm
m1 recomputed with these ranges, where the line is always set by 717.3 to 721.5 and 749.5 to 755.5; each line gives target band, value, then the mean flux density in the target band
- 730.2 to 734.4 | 0.01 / 11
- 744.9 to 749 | 0.01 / 10.9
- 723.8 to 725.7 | -0.02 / 11.3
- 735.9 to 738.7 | 0.05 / 10.5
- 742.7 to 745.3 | 0.02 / 10.8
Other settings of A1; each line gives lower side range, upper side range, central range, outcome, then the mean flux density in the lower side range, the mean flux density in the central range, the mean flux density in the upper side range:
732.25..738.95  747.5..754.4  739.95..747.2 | -0.04 nm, 10.5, 10.9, 11.1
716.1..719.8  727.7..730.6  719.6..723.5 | 0.06 nm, 11.3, 11.1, 11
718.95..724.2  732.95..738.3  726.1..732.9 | -0.15 nm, 11.2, 11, 10.4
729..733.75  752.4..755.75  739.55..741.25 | 0.00 nm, 11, 11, 11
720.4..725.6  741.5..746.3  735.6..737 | 0.04 nm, 11.2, 10.7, 10.9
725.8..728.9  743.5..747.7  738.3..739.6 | -0.02 nm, 10.8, 11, 10.8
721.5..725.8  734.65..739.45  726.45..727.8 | 0.03 nm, 11.1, 10.7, 10.6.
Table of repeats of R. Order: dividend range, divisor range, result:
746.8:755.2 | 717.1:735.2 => 1.08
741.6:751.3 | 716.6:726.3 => 1.05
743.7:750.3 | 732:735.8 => 1.07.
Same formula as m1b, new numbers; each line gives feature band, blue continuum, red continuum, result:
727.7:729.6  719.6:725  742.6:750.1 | 0.03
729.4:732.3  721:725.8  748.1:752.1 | -0.02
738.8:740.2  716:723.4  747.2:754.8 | 0.01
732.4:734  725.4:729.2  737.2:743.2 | 0.03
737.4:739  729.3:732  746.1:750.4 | 0.09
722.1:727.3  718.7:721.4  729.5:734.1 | 0.03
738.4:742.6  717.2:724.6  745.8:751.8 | 0.02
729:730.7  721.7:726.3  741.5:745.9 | -0.02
